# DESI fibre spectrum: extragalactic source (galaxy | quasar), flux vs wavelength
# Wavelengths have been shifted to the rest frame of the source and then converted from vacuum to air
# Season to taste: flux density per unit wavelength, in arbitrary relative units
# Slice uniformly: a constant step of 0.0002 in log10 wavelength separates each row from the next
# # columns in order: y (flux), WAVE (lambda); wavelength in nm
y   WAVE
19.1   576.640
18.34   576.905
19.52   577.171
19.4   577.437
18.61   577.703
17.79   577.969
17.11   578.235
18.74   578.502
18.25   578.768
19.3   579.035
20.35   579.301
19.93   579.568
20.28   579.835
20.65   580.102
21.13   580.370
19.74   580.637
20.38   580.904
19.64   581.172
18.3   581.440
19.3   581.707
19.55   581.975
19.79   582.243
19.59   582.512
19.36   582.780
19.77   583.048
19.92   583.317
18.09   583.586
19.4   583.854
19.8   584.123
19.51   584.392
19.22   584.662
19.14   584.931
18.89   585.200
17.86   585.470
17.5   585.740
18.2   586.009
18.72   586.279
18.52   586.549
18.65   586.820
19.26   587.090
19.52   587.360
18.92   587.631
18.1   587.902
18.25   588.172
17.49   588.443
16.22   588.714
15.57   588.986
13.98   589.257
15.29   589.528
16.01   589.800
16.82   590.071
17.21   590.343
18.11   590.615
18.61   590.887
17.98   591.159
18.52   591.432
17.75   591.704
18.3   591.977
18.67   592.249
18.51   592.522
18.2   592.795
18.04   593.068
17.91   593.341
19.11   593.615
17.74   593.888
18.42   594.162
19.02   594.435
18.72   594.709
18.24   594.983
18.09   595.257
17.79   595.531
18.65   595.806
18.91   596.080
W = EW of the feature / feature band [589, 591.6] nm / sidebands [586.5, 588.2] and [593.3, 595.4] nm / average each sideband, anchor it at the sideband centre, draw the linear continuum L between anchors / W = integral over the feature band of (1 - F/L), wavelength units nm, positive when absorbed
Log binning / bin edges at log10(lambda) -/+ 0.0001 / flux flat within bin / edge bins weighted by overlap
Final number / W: 0.24 nm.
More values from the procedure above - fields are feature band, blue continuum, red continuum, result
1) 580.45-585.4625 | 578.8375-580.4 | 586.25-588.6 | 0.02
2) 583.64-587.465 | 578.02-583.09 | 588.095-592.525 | -0.11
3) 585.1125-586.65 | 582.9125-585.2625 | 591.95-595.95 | 0.07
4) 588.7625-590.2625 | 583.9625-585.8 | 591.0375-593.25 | 0.23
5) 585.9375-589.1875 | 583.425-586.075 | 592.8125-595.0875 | 0.11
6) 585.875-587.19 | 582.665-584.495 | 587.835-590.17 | -0.07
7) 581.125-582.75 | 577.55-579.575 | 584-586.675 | -0.05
